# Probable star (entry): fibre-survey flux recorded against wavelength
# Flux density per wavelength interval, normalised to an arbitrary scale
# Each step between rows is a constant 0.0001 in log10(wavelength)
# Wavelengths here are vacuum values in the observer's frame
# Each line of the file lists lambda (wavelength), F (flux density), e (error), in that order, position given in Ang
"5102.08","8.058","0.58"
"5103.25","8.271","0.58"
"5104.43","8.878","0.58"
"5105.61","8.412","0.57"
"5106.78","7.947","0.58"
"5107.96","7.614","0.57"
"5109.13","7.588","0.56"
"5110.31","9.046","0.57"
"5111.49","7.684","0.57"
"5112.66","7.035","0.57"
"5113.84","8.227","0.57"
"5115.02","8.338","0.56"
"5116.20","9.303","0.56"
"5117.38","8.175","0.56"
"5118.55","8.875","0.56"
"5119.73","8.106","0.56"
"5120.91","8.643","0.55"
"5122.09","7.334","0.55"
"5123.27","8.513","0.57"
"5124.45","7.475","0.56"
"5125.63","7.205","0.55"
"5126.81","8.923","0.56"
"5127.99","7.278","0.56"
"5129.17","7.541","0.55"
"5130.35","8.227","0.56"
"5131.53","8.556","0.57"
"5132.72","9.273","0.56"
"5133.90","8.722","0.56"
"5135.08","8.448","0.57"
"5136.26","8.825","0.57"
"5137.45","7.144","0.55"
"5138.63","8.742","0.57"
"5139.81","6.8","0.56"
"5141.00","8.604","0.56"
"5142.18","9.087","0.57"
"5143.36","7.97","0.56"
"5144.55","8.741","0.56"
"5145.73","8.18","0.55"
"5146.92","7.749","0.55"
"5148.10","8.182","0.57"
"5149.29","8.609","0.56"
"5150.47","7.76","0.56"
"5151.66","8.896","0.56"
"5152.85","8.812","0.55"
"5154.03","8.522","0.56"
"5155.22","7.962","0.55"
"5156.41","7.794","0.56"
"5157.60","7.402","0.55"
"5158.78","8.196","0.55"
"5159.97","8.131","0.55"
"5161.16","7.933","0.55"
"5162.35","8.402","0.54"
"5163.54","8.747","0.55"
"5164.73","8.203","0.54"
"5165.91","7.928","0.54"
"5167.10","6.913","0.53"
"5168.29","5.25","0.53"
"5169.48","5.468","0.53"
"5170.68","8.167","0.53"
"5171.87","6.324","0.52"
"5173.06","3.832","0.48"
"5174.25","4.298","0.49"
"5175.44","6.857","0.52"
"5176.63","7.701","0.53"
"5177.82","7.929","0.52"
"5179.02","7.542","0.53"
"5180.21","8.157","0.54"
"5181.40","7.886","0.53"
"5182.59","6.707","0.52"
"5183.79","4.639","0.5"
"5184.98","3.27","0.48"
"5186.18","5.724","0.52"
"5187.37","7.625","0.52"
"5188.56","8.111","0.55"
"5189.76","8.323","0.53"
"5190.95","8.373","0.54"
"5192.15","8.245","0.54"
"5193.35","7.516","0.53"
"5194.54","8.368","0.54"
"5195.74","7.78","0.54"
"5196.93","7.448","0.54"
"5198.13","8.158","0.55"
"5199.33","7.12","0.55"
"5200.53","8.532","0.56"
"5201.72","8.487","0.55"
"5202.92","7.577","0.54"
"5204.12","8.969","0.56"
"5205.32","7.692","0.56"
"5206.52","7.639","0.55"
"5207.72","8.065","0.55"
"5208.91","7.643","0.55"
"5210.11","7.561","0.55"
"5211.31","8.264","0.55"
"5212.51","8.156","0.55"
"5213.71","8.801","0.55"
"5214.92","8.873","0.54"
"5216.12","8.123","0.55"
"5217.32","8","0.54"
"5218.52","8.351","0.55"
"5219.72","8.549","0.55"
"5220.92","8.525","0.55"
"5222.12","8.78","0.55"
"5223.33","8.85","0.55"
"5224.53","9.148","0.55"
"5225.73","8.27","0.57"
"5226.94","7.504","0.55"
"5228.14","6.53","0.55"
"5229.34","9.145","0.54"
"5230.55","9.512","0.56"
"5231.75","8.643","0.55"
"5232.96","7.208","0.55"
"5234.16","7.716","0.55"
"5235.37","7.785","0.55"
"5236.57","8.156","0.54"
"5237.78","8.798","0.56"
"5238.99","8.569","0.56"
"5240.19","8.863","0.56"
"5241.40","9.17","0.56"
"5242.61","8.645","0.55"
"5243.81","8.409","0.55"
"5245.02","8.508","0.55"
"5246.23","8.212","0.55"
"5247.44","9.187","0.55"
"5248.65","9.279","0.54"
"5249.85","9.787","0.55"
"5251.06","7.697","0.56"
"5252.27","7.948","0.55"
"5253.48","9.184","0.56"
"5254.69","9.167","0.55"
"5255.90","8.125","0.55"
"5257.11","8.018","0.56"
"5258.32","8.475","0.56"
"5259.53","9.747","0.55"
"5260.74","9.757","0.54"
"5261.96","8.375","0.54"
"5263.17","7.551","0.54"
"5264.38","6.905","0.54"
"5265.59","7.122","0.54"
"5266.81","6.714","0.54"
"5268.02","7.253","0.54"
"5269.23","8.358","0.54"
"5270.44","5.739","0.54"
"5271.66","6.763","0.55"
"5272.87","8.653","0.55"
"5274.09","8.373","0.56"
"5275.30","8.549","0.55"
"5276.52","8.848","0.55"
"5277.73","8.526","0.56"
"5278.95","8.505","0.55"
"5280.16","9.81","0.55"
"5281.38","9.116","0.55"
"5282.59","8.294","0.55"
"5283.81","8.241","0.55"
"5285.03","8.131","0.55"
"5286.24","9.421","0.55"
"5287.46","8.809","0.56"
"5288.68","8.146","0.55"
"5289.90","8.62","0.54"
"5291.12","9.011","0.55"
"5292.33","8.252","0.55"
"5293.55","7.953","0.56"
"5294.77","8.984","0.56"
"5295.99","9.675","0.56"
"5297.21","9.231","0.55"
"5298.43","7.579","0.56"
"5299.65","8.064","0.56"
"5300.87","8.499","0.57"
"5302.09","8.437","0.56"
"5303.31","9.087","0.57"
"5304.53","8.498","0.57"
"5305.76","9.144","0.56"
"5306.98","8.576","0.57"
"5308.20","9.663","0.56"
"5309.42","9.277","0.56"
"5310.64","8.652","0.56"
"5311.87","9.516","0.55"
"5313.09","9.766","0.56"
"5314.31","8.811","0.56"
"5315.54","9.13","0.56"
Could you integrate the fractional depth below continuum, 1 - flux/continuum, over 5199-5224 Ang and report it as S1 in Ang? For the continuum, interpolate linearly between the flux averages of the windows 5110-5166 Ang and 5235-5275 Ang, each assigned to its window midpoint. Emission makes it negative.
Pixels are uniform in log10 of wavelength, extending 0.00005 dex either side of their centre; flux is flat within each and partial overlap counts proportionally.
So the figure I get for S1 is 0.08 Ang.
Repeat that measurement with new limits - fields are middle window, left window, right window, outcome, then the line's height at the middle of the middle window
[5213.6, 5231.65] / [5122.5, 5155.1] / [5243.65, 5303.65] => -0.2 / 8.35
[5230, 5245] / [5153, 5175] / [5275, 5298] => -0.6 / 8.13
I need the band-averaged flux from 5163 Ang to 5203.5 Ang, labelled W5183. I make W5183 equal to 7.15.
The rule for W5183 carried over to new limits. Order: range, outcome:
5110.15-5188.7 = 7.7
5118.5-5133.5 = 8.13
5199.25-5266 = 8.37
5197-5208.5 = 7.99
